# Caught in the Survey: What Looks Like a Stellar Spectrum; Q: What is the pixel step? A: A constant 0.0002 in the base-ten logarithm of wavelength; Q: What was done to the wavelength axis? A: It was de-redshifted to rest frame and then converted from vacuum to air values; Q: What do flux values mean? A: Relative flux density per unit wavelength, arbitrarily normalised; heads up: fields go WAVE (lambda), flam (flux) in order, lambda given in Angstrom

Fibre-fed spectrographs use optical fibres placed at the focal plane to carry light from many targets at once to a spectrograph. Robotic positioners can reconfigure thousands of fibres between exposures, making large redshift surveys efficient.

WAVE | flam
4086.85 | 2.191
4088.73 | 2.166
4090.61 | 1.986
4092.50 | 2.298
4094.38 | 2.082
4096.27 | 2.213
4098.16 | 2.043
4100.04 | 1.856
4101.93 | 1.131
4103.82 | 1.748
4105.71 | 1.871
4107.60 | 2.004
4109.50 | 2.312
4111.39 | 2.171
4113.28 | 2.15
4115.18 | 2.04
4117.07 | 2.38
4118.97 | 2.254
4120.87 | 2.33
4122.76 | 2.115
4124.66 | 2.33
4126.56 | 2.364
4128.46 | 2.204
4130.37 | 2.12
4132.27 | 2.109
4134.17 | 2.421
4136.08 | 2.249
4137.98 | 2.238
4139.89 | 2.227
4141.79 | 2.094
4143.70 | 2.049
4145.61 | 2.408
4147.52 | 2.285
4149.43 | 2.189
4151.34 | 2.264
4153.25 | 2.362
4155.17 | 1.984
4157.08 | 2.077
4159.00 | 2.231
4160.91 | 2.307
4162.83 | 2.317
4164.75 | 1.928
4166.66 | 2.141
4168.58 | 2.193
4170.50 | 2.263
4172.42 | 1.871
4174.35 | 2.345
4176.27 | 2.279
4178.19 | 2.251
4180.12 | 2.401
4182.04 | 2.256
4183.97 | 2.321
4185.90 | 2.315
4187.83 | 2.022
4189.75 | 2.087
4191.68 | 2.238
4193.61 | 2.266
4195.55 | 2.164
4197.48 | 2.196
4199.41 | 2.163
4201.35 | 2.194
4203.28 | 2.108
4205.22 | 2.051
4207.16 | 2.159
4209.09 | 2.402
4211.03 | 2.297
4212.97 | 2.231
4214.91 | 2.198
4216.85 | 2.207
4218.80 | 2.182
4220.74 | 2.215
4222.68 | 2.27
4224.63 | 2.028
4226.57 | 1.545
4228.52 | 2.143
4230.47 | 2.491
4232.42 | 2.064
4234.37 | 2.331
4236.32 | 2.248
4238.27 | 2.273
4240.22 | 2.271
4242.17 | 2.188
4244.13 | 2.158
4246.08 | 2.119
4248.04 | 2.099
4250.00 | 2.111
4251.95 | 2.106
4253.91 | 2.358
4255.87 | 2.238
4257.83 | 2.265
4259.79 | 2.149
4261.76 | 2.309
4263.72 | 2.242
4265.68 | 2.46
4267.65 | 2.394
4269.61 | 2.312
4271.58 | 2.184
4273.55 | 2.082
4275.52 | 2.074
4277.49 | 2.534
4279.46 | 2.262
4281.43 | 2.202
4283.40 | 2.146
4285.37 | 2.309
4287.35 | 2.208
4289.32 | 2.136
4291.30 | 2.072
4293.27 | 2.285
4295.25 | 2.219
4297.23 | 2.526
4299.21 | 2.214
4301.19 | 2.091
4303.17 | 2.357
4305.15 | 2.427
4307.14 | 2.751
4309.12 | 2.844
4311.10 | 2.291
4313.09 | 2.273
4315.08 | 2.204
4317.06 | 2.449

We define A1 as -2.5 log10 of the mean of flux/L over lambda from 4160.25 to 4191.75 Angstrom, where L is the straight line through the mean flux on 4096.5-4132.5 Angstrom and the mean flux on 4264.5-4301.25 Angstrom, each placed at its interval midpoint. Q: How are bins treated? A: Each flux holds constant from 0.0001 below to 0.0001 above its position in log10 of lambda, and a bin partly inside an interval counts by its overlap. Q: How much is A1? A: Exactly -0.03 mag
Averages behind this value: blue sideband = 2.08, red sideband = 2.25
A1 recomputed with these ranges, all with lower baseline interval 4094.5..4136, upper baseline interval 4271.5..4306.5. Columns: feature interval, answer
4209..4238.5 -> 0.00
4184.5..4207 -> 0.00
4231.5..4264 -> 0.00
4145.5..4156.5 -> -0.05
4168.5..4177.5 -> -0.02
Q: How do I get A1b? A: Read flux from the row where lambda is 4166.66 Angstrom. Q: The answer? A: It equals 2.141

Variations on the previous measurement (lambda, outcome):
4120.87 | 2.33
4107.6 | 2.004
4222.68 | 2.27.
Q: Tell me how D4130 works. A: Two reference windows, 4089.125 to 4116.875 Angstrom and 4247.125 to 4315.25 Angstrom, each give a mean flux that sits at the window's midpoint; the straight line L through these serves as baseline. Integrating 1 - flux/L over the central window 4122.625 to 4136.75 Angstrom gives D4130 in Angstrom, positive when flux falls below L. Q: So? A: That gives -1.4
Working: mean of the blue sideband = 2.01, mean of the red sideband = 2.28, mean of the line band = 2.24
